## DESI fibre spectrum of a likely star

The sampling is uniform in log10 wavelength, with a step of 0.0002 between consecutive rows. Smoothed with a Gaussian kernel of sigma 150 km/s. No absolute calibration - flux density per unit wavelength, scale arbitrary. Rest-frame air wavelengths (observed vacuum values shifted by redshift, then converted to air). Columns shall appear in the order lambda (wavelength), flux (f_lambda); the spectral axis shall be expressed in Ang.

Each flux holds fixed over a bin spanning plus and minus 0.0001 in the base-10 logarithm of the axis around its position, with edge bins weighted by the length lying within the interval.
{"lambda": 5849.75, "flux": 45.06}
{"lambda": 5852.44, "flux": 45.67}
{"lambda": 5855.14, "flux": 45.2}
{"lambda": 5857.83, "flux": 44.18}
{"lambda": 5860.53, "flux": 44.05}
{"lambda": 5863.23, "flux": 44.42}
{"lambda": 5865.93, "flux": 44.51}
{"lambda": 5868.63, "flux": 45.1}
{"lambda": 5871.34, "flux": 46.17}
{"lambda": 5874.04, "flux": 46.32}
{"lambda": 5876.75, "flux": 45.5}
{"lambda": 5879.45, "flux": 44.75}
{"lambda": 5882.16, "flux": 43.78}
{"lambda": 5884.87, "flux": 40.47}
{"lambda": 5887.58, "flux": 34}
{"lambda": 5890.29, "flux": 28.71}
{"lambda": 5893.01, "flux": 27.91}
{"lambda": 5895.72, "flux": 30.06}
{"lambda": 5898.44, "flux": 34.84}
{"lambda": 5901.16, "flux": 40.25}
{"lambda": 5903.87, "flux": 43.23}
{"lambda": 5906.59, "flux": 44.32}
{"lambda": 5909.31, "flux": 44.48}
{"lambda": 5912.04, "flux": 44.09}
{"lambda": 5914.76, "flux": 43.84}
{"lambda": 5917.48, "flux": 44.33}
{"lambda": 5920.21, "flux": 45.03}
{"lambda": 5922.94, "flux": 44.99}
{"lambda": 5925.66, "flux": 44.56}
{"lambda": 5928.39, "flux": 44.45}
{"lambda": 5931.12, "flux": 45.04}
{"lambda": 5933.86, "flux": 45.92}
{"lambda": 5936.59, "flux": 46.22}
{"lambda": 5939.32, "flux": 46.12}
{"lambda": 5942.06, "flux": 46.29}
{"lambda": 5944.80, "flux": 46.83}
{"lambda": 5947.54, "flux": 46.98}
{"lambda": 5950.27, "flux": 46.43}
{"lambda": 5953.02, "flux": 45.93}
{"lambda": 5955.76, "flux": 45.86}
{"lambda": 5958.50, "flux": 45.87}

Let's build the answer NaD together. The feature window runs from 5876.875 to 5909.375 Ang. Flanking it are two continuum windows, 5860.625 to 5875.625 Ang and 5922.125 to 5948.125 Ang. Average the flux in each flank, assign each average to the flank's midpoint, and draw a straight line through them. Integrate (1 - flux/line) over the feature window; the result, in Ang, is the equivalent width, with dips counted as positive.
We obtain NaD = 5.22 Ang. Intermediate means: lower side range 45.2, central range 38.1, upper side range 45.7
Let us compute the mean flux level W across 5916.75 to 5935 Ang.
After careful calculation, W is 44.9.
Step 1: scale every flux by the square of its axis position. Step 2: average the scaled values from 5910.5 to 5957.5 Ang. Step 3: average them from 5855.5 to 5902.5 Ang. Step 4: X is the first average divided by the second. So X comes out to 1.1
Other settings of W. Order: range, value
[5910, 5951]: 45.4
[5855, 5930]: 41.9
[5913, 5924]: 44.5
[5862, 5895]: 40.7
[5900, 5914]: 43.4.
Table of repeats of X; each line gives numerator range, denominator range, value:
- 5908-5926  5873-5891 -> 1.10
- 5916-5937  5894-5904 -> 1.26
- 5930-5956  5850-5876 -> 1.05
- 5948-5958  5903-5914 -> 1.06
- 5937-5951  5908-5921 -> 1.06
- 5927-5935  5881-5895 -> 1.32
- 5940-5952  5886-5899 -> 1.53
